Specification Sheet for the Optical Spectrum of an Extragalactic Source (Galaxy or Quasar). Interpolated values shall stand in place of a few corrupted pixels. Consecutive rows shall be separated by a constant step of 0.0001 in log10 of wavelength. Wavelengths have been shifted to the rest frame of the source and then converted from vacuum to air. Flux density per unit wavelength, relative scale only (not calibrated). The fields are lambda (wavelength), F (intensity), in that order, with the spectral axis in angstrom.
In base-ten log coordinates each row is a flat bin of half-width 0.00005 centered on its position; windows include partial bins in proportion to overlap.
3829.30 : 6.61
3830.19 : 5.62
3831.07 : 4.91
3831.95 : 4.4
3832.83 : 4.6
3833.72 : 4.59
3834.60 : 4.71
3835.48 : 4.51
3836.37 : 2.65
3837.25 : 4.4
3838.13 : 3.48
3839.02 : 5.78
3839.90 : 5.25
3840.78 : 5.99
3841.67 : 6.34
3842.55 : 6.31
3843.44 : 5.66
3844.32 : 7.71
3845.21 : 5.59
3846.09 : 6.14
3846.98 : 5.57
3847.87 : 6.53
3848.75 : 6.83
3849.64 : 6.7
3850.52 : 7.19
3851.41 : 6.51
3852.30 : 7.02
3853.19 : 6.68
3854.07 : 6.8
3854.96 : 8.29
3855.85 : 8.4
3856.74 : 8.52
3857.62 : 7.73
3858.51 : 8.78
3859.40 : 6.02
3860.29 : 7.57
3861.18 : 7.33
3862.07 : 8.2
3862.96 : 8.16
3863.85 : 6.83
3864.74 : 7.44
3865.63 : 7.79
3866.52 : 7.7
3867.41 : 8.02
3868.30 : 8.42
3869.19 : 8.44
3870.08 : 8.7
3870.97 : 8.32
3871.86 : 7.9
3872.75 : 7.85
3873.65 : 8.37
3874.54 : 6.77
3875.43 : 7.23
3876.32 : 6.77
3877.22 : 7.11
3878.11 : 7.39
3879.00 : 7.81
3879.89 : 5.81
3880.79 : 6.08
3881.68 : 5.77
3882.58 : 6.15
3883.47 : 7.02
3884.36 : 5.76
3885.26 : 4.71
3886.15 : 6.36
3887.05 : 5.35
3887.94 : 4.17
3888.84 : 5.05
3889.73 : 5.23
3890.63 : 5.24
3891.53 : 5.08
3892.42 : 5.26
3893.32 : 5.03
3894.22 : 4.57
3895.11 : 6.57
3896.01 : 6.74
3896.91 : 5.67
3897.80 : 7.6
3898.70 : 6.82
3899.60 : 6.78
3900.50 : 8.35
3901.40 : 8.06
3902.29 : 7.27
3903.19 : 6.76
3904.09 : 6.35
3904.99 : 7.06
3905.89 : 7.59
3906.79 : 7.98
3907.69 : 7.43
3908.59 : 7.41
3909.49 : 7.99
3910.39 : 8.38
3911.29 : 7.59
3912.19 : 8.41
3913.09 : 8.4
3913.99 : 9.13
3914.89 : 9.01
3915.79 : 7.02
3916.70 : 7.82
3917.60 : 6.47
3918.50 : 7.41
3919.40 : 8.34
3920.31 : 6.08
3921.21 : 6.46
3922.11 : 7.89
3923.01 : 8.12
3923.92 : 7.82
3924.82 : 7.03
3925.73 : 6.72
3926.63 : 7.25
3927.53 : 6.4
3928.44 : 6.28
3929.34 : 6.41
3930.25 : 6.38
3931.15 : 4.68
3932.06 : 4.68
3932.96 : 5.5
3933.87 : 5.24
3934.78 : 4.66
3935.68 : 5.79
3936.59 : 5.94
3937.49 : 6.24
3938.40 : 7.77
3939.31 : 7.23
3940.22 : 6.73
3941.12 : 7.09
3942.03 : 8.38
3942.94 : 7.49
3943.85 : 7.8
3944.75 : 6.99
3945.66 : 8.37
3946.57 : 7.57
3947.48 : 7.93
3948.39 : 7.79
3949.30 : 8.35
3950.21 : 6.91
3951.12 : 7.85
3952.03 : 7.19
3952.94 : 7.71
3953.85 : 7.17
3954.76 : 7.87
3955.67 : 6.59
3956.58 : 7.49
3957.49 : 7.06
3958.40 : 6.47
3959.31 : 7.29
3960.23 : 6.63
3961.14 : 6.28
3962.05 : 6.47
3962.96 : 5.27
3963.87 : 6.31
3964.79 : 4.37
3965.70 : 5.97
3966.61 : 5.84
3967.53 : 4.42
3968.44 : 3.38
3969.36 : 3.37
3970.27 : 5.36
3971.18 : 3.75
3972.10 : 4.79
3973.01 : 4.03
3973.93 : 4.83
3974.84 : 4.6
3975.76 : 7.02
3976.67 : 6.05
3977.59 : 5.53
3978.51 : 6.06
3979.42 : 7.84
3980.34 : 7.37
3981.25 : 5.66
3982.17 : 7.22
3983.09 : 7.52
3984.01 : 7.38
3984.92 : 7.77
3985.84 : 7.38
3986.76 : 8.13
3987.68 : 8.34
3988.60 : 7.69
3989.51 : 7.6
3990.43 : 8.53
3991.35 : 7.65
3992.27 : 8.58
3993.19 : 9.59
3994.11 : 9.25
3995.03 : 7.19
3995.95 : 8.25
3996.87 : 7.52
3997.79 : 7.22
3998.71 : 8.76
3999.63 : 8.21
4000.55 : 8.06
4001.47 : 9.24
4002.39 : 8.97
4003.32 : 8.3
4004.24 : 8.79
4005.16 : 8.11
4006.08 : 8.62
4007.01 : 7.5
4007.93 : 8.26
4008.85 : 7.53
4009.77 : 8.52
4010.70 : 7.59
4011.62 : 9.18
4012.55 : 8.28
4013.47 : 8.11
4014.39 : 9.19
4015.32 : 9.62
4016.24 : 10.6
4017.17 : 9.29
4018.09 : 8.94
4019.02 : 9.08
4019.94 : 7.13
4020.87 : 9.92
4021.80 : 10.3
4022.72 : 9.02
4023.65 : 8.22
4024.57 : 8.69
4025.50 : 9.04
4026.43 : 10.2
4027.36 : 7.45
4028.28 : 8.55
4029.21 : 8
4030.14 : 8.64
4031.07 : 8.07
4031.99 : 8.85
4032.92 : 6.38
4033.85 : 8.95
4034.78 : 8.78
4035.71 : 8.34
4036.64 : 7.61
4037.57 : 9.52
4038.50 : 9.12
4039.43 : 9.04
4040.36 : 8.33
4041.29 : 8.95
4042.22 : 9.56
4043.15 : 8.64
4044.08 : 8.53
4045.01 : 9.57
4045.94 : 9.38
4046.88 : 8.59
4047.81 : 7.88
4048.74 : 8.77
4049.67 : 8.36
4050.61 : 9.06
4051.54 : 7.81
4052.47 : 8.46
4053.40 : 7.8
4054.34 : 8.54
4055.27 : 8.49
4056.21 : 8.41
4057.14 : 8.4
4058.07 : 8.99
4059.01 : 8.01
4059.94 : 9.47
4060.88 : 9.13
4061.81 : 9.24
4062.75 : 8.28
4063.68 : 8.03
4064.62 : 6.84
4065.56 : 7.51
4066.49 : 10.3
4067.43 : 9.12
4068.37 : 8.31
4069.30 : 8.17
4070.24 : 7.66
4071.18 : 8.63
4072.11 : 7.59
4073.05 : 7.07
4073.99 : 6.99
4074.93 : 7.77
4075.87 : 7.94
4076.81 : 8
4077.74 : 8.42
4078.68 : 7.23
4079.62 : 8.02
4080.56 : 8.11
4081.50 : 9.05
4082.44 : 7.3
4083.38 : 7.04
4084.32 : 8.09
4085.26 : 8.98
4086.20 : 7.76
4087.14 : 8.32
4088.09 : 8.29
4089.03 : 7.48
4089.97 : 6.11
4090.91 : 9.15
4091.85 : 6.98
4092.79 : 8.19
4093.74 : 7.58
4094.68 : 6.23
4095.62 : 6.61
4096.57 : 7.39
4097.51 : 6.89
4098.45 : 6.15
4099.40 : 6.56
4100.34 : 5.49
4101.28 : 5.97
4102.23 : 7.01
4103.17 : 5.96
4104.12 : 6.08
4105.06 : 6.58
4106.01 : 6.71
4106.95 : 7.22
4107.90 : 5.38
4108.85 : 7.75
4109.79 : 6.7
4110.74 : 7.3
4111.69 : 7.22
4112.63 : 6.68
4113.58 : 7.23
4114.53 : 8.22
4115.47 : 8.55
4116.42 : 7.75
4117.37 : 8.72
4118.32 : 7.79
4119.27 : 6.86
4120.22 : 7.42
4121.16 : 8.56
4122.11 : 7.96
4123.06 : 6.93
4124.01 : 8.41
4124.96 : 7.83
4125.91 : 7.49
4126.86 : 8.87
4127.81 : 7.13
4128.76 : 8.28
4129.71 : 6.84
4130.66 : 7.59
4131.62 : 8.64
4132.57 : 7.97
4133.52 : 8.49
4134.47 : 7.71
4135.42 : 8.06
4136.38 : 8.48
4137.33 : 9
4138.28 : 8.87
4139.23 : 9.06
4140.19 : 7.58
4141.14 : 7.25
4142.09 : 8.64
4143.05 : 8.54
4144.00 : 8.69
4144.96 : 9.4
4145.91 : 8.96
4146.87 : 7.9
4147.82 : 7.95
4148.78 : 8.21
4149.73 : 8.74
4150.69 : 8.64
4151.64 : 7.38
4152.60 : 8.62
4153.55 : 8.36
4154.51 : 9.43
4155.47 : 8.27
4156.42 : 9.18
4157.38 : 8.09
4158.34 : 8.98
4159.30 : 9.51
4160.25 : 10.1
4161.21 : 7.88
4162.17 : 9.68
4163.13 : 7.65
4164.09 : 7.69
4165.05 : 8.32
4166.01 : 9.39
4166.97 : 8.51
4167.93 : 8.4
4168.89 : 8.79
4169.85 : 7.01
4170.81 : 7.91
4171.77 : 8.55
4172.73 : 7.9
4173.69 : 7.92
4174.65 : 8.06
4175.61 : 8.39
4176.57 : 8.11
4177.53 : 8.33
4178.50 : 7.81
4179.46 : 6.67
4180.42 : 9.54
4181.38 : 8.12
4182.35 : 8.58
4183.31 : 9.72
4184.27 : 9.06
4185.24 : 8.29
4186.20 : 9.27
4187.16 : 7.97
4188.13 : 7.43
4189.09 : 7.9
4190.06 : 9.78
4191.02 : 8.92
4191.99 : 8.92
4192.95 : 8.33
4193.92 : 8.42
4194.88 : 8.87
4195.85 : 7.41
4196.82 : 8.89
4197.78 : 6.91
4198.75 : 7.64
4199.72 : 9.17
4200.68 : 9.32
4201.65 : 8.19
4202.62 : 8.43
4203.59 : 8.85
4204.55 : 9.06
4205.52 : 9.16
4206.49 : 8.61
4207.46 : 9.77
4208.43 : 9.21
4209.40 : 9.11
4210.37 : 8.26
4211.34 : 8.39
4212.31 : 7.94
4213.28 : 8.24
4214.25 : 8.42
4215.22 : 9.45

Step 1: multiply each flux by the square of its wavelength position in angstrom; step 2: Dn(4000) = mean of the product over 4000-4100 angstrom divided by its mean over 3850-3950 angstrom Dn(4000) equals 1.27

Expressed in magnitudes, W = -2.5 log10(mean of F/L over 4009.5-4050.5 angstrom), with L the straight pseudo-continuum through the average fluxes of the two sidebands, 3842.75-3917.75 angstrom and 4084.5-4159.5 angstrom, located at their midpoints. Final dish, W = -0.17 mag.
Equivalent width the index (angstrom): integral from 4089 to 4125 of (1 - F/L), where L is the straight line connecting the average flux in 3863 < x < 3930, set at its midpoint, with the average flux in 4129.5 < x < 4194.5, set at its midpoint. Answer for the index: 4.3 angstrom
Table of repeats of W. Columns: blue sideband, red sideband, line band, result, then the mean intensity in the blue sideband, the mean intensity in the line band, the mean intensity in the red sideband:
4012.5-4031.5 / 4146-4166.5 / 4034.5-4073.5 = 0.036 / 8.89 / 8.53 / 8.58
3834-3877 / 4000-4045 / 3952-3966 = 0.202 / 6.87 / 6.63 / 8.67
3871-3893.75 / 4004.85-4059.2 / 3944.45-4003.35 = 0.113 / 6.25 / 6.95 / 8.63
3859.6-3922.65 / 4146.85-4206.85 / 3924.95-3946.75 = 0.112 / 7.05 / 6.56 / 8.47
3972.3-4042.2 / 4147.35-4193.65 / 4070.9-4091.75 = 0.055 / 8.1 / 7.86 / 8.46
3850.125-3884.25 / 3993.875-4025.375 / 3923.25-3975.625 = 0.260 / 7.43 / 6.36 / 8.57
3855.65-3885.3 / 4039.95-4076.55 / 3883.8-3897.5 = 0.354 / 7.41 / 5.43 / 8.42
